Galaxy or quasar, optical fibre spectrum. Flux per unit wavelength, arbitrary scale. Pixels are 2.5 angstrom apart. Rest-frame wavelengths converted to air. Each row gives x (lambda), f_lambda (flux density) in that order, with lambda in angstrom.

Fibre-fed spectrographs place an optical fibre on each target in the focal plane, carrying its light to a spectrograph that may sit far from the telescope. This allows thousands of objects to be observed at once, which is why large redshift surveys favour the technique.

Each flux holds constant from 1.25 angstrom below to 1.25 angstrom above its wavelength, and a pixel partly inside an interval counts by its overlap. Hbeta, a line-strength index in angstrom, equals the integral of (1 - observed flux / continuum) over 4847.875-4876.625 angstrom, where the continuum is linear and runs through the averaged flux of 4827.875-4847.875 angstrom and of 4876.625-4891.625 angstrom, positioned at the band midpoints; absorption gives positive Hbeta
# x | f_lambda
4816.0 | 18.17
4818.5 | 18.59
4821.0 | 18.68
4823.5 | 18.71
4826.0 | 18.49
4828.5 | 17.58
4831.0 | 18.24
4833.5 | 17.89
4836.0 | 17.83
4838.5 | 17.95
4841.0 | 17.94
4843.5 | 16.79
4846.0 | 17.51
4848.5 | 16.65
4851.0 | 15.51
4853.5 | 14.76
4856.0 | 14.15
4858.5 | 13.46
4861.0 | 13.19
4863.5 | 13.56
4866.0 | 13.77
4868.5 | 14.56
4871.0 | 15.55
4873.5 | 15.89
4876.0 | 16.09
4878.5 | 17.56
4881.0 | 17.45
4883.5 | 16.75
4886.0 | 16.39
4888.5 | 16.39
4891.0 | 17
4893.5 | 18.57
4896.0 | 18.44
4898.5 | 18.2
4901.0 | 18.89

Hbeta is 4.3 angstrom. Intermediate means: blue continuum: 17.7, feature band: 14.7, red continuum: 16.9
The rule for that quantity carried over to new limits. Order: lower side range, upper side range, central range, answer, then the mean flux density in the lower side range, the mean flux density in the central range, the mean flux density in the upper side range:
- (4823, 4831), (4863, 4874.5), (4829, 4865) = 1.0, 18.2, 16.1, 14.7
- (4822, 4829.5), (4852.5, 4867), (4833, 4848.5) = -1.2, 18.3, 17.6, 13.8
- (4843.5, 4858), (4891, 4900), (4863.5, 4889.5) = 1.9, 15.7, 15.9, 18.2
